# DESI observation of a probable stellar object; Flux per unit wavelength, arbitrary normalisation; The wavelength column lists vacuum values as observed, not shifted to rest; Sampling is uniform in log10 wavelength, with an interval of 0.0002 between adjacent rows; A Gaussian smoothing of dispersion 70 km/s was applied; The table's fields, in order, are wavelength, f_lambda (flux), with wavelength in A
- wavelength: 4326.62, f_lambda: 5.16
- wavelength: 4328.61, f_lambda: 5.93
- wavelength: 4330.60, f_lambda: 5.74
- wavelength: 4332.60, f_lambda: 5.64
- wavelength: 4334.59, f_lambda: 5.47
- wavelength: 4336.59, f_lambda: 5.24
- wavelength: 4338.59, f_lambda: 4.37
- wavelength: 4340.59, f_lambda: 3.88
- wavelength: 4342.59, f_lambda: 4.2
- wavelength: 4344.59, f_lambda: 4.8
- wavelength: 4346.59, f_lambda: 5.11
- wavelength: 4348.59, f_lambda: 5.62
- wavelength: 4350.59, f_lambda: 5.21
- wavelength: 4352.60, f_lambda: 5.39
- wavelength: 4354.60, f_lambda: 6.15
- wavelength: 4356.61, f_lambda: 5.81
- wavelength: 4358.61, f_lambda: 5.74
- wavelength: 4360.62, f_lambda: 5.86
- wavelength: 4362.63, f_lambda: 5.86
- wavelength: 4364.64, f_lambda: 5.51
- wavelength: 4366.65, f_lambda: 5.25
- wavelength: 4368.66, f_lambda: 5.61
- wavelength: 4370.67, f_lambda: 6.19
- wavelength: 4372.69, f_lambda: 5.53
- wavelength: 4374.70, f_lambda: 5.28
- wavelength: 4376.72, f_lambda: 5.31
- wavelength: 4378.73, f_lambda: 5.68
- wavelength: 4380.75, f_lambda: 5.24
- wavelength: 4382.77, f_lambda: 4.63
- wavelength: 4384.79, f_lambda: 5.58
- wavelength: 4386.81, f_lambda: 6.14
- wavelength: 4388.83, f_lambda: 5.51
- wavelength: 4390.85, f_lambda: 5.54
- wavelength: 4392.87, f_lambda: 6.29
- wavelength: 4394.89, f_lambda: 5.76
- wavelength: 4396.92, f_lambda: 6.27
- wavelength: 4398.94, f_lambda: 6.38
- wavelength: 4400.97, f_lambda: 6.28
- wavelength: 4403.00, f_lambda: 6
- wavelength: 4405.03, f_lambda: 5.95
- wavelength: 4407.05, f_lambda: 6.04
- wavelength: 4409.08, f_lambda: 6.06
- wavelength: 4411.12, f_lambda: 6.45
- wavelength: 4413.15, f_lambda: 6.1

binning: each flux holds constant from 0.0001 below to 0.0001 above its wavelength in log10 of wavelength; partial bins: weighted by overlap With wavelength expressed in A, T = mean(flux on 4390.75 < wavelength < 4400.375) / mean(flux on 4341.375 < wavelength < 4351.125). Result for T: 1.23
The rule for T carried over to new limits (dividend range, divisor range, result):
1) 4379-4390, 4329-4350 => 1.08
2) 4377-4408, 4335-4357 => 1.15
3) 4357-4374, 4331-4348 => 1.16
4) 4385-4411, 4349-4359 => 1.06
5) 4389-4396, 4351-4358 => 1.02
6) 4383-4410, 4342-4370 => 1.09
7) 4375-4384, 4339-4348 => 1.15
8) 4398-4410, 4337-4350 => 1.30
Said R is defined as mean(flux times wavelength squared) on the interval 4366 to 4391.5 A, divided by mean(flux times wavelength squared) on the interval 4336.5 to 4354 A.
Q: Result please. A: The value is 1.1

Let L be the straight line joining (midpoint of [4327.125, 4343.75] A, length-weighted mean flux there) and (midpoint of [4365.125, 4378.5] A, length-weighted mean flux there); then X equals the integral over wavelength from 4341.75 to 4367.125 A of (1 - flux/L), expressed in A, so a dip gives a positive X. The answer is -0.6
